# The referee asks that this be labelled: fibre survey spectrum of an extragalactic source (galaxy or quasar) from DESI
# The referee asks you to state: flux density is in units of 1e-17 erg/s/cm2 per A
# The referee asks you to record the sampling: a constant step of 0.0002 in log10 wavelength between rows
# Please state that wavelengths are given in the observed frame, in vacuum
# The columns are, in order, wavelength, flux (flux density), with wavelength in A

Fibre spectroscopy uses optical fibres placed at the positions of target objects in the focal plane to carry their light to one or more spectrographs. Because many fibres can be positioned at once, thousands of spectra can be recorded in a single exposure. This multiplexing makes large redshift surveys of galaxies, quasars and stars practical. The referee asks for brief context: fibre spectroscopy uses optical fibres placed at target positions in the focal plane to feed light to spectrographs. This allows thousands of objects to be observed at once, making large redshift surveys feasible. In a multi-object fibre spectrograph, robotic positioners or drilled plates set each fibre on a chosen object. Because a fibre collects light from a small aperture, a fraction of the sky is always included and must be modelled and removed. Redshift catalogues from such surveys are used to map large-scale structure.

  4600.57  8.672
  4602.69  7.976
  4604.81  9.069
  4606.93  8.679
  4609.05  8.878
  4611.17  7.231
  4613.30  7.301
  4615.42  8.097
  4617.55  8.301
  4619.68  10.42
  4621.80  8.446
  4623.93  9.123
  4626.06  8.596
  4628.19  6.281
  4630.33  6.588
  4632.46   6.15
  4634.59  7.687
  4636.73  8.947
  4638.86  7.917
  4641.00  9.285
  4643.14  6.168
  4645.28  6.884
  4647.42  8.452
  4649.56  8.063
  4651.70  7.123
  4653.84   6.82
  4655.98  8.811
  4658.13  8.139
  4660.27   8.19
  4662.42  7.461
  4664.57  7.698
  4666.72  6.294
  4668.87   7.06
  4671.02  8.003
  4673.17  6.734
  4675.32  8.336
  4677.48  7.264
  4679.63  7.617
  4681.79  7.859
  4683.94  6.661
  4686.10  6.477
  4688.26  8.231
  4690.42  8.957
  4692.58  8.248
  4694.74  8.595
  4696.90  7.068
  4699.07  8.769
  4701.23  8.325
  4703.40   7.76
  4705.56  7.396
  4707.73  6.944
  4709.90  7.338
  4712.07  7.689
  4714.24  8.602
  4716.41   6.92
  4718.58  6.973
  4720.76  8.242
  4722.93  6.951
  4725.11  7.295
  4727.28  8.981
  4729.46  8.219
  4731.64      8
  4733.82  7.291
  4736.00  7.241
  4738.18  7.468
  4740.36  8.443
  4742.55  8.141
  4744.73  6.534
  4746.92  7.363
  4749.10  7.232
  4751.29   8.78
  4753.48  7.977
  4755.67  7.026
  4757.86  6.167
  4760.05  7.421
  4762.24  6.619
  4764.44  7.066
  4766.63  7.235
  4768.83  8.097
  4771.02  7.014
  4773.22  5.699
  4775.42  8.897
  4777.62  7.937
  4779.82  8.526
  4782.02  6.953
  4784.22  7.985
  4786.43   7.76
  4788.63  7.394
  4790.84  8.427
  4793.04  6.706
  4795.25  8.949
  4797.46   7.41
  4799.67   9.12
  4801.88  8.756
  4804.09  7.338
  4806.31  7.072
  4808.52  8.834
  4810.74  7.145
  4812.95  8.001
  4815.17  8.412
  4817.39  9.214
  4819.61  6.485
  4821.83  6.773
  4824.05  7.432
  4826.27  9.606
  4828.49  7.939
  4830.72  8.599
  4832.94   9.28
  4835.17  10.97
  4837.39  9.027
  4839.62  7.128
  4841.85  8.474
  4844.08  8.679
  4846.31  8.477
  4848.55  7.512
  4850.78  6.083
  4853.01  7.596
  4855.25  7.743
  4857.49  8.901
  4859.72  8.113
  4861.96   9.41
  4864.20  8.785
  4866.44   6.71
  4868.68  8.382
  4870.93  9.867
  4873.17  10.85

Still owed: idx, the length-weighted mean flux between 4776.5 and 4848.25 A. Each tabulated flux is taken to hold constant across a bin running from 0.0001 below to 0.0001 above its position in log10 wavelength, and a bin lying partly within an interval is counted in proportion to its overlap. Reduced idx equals 8.14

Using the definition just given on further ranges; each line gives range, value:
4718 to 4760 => 7.6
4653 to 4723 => 7.66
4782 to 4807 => 7.87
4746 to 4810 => 7.65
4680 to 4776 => 7.59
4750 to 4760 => 7.47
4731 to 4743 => 7.73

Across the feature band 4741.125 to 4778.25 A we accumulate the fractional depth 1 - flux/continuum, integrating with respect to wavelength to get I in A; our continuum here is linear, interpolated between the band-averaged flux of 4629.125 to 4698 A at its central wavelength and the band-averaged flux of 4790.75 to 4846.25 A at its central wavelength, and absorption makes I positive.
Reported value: 2.9 A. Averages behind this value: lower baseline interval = 7.62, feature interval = 7.37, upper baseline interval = 8.23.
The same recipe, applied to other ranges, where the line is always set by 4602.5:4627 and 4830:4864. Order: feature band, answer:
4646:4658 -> 0.9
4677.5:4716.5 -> 3.4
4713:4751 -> 3.6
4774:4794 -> 1.5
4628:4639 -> 1.6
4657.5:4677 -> 2.2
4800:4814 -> 0.8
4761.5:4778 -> 2.2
